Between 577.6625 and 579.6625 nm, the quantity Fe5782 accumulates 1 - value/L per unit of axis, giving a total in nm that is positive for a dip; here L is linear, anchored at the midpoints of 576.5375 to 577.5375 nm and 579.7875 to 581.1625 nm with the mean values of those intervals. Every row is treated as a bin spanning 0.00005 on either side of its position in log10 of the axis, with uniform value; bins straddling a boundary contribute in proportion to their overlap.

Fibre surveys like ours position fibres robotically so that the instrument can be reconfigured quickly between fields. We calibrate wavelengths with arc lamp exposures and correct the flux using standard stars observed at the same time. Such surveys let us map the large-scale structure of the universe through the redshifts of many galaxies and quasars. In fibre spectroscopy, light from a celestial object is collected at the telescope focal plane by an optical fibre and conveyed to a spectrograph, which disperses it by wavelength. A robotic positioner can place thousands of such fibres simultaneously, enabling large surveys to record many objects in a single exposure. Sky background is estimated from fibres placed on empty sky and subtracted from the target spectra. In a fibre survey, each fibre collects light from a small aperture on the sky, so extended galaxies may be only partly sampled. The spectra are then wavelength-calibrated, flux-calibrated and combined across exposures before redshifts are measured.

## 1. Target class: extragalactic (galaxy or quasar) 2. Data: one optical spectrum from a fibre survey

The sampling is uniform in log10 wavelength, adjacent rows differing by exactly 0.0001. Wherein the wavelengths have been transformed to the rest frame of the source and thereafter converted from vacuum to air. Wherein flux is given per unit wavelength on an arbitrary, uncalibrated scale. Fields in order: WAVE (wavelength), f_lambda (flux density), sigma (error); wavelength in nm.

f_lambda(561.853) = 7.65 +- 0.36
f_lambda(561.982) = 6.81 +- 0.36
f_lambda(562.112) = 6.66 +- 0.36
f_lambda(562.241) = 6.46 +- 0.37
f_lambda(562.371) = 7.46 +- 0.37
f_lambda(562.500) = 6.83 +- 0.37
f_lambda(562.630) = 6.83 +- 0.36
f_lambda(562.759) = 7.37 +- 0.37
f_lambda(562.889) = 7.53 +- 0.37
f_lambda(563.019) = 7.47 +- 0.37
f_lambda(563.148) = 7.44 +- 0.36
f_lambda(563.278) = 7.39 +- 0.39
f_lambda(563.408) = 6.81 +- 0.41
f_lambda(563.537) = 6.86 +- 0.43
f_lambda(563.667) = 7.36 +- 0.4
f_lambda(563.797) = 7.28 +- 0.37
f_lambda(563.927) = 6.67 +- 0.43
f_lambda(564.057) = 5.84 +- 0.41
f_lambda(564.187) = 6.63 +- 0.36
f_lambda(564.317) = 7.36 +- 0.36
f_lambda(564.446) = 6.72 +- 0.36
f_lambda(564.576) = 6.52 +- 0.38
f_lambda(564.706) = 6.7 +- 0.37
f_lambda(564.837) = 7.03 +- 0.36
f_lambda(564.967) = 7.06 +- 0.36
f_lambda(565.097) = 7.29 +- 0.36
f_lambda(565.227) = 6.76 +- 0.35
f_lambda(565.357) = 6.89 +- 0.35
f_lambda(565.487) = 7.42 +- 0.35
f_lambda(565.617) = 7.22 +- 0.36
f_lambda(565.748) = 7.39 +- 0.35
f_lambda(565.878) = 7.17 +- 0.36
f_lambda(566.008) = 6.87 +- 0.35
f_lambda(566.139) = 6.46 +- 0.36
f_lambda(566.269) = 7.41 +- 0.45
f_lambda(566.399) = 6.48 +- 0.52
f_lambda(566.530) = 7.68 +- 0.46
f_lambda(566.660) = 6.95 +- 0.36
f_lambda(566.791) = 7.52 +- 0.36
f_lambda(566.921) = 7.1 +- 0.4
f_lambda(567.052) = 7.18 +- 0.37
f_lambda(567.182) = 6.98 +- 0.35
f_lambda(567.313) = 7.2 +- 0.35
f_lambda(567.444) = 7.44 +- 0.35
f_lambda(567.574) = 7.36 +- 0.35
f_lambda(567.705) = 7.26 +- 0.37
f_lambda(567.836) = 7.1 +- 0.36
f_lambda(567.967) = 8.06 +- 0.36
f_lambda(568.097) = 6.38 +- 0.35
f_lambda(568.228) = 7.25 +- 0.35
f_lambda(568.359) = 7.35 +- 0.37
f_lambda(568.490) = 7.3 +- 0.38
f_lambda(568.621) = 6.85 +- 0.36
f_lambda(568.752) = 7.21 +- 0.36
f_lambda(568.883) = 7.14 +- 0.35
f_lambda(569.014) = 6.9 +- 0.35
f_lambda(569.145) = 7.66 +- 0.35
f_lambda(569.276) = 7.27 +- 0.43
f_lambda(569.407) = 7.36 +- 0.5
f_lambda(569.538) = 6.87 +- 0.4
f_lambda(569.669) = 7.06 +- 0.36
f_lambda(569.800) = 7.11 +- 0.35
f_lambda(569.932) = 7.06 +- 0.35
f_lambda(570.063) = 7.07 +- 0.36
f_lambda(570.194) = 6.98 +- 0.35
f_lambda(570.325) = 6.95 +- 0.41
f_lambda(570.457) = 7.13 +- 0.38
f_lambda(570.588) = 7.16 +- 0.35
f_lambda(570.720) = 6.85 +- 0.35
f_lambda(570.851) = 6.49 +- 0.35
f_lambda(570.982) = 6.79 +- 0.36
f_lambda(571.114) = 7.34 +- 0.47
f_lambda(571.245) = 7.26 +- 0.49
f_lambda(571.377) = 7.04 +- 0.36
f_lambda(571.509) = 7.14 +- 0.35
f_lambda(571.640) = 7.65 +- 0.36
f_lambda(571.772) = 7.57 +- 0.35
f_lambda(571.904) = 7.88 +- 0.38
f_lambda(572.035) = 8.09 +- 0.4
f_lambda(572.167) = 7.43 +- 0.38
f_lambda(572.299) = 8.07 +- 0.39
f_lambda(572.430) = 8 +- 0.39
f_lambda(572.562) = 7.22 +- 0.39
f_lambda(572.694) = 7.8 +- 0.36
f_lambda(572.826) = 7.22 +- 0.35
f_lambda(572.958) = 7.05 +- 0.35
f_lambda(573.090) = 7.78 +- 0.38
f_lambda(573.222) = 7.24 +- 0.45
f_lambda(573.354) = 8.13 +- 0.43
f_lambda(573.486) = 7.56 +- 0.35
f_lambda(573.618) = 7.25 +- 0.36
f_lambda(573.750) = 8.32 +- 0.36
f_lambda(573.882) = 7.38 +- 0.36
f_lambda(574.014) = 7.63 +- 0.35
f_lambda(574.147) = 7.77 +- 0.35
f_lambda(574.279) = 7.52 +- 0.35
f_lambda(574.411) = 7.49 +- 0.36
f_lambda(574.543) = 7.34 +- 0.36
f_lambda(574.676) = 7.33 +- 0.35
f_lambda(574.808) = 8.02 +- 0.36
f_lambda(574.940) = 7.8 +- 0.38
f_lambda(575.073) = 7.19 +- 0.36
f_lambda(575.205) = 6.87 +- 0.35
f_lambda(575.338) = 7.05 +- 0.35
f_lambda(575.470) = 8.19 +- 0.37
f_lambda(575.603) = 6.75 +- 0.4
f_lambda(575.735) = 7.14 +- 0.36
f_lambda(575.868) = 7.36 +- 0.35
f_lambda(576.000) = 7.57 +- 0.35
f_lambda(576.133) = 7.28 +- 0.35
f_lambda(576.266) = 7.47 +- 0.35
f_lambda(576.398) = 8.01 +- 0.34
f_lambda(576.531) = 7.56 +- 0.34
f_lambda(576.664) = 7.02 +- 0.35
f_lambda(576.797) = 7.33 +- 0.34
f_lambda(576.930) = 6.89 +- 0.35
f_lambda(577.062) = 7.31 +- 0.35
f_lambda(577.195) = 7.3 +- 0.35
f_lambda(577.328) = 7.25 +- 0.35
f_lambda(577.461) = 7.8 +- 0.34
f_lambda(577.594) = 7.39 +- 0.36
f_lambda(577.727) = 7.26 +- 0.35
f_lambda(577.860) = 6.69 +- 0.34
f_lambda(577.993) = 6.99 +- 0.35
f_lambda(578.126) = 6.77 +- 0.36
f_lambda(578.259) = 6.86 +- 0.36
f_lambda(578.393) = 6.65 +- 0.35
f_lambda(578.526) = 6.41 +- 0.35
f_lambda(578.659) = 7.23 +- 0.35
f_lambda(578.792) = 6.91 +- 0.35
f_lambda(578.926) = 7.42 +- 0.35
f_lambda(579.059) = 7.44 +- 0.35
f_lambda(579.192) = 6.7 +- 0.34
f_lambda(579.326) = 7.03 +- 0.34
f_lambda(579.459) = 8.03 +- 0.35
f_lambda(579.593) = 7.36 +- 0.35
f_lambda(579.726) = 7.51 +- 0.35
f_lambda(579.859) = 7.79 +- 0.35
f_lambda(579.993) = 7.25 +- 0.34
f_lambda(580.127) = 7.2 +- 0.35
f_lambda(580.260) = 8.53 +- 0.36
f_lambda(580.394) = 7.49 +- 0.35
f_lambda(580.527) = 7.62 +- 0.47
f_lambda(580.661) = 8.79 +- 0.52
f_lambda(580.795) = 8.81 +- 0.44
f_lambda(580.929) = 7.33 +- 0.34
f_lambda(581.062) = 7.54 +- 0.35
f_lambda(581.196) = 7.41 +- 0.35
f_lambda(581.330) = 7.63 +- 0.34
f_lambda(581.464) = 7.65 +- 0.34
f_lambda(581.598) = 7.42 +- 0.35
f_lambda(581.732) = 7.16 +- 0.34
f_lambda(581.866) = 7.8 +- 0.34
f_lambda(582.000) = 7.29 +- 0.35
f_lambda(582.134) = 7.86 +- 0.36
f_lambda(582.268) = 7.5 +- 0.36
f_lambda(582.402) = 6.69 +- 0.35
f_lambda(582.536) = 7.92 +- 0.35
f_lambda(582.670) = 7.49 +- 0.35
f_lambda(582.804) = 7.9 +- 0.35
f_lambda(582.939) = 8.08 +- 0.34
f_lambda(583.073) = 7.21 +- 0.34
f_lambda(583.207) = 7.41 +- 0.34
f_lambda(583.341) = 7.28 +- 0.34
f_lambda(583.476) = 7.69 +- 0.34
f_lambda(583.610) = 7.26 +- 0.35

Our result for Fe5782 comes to 0.13 nm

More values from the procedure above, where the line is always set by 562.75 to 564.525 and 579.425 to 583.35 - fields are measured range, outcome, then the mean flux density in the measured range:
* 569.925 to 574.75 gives -0.052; 7.41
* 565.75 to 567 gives 0.007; 7.09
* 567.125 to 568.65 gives -0.009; 7.22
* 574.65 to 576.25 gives 0.011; 7.38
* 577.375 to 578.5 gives 0.073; 7.03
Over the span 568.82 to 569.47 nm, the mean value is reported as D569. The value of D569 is 7.27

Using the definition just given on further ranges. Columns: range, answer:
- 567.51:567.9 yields 7.23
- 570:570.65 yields 7.06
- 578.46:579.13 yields 7.08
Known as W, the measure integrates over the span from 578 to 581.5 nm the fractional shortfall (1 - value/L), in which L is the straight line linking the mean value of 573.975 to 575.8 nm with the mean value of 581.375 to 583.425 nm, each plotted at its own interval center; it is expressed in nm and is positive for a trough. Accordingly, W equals 0.03 nm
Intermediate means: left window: 7.43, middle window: 7.43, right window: 7.51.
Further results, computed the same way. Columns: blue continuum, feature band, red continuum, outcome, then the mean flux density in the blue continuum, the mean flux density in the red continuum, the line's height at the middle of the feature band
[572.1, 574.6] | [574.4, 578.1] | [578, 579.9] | 0.01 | 7.59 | 7.14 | 7.36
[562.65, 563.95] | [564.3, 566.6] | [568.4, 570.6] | 0.05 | 7.22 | 7.12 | 7.19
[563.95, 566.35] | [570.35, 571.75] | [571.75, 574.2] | 0.07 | 6.92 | 7.65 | 7.47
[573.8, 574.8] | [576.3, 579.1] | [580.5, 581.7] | 0.18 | 7.54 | 7.78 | 7.66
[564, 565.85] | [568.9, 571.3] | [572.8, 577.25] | 0.04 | 6.93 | 7.45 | 7.19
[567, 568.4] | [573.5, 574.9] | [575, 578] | -0.06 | 7.23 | 7.3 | 7.28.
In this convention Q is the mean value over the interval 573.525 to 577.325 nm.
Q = 7.43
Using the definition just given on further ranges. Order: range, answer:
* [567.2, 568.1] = 7.3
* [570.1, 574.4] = 7.43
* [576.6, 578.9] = 7.07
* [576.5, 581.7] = 7.37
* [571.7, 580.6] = 7.41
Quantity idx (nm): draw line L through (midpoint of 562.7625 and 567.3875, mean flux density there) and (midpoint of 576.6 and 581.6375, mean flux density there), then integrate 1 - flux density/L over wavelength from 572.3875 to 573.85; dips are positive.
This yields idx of -0.071 nm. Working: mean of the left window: 7.05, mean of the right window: 7.37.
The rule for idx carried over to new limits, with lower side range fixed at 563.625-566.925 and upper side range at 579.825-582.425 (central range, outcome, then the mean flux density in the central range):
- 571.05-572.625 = -0.06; 7.56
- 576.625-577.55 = 0.02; 7.28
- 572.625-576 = -0.06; 7.49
